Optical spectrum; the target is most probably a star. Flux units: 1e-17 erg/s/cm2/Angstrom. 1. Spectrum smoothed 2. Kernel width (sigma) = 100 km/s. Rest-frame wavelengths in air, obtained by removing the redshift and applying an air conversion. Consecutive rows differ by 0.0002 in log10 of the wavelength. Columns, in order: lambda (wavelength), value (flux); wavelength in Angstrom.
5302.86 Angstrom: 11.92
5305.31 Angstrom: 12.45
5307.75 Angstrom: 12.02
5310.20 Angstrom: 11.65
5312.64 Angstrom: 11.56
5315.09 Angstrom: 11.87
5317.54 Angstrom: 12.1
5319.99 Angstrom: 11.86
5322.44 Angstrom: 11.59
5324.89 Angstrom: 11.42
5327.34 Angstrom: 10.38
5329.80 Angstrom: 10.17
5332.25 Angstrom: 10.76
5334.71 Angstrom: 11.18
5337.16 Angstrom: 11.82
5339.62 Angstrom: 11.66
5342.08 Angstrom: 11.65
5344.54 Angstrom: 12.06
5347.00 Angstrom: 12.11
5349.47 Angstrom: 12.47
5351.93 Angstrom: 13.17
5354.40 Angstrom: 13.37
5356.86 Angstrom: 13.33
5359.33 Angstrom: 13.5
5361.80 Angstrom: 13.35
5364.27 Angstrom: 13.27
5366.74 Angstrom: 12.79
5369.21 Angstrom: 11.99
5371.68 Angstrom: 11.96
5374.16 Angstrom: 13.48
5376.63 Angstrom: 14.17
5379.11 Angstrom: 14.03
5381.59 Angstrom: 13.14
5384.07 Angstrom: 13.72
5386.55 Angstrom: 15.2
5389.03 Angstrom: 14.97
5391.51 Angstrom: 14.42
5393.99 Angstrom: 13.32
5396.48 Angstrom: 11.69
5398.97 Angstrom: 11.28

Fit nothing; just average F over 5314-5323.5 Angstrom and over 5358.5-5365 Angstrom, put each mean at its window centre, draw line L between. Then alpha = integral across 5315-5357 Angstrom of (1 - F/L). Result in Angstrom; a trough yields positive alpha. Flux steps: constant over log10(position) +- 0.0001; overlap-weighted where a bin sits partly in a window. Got 2.3 Angstrom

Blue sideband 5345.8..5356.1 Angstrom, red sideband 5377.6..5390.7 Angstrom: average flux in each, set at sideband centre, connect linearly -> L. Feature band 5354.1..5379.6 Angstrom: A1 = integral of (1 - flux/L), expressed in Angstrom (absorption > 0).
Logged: 0.6 Angstrom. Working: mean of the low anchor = 12.8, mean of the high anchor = 14.2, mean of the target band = 13.2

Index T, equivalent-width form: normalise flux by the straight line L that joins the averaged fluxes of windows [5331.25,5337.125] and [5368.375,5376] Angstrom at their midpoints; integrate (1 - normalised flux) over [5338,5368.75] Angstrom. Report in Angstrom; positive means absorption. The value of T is -2.0 Angstrom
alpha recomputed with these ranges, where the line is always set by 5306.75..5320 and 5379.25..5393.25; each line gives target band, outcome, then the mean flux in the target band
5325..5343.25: 2.1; 11.1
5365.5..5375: 0.8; 12.5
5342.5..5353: 0.5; 12.4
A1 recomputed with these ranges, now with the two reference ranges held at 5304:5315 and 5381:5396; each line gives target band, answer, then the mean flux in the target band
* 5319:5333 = 1.5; 11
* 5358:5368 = 0.1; 13.2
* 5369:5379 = 0.4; 13.1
